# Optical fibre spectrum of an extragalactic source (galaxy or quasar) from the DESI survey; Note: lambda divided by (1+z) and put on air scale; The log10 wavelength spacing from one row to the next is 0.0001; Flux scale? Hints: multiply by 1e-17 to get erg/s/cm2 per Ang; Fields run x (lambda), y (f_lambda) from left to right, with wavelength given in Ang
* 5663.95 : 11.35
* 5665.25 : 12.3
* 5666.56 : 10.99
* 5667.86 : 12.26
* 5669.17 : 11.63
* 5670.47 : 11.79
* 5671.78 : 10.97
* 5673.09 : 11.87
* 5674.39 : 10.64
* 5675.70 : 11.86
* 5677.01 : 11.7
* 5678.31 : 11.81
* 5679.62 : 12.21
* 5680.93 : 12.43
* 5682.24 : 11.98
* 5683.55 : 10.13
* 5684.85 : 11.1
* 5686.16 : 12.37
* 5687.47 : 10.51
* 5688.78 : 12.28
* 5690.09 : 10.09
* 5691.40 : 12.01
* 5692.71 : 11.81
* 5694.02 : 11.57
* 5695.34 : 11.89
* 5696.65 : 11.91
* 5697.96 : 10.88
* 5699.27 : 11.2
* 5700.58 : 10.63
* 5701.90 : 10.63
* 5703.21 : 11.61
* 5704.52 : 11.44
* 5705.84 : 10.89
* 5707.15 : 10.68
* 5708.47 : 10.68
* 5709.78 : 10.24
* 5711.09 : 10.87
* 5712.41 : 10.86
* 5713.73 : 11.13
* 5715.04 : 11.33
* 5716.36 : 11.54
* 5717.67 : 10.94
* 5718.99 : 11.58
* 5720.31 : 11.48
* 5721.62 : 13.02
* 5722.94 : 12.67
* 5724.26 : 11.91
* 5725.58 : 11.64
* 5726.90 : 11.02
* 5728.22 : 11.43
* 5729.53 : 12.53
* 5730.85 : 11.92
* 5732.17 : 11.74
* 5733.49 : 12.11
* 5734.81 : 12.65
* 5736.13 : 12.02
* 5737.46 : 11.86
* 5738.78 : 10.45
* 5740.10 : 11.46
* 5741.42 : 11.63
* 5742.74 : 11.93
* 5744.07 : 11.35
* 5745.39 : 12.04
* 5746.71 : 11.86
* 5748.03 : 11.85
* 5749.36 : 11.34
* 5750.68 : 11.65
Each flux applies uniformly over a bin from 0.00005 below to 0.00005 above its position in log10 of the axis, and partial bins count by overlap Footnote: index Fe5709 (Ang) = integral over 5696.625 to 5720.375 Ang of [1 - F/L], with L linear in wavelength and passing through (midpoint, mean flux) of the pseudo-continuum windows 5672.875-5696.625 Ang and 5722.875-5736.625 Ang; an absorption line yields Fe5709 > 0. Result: 1.45 Ang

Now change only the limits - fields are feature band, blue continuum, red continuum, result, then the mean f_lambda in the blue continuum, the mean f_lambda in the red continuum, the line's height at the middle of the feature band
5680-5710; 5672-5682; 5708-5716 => 0.1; 11.8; 10.9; 11.3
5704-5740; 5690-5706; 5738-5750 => -0.2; 11.3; 11.6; 11.4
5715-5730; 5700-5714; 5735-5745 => -0.8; 10.9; 11.6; 11.2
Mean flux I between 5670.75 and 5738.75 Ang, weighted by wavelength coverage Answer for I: 11.5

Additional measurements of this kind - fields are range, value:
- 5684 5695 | 11.5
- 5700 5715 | 10.9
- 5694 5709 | 11.1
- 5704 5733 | 11.4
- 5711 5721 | 11.2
